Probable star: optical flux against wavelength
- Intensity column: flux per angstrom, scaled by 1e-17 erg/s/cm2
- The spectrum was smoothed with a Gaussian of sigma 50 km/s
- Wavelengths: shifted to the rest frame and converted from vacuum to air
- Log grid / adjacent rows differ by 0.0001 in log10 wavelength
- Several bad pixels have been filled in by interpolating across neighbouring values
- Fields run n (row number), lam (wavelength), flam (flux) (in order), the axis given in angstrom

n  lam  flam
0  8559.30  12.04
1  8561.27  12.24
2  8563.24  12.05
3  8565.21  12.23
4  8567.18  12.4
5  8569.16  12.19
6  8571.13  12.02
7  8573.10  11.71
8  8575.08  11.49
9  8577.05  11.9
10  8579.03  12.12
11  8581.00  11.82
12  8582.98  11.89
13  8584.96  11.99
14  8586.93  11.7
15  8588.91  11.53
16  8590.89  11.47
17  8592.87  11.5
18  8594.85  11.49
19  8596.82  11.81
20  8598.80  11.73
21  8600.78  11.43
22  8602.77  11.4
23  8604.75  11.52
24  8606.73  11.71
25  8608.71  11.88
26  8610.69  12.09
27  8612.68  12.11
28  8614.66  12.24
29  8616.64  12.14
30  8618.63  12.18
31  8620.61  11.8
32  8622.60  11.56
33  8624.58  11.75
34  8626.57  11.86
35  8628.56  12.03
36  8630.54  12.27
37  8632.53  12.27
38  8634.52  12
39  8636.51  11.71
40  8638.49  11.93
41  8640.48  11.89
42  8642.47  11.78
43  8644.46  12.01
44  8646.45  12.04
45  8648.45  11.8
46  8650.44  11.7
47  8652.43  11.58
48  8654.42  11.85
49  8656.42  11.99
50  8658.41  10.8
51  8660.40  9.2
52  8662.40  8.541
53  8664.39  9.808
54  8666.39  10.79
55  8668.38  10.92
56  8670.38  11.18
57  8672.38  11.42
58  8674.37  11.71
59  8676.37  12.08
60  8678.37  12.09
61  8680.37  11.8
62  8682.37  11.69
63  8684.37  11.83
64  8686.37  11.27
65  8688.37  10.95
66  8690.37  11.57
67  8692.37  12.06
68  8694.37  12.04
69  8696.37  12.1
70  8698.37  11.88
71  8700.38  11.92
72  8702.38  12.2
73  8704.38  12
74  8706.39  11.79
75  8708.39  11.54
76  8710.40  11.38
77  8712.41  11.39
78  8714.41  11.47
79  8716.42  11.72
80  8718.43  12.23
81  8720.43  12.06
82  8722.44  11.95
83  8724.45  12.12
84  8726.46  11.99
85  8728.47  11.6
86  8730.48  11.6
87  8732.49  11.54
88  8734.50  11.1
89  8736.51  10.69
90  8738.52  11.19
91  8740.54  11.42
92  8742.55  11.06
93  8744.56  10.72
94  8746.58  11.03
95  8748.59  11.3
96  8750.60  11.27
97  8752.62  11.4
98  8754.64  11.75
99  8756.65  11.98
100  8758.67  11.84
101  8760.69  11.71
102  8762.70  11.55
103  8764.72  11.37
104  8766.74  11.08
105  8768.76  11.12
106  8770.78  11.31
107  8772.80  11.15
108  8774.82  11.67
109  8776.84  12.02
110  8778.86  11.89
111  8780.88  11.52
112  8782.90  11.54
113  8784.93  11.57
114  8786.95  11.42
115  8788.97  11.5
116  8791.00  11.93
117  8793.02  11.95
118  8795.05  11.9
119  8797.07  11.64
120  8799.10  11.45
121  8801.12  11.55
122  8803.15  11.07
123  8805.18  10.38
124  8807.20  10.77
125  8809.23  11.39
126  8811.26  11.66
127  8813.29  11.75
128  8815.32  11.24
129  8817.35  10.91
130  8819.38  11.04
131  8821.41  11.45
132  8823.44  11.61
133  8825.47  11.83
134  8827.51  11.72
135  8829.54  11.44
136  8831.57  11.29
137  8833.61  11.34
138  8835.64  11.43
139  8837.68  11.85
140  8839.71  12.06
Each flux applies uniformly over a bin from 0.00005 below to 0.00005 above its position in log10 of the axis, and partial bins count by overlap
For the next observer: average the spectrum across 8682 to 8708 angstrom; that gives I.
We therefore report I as 11.8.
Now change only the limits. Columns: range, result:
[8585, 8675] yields 11.6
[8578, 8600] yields 11.7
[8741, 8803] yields 11.5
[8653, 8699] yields 11.3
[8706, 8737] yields 11.6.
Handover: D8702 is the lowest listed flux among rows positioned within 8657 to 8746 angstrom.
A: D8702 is 8.541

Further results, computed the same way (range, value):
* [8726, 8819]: 10.38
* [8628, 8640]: 11.71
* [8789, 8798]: 11.64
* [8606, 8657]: 11.56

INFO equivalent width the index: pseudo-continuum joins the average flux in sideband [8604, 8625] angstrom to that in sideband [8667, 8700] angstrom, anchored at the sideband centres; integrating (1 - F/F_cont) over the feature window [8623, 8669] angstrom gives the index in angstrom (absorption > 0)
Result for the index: 1.5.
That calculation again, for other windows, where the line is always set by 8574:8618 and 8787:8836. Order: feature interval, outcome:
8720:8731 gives -0.31 angstrom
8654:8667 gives 1.47 angstrom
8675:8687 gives -0.18 angstrom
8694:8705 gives -0.40 angstrom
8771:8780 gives -0.13 angstrom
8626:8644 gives -0.41 angstrom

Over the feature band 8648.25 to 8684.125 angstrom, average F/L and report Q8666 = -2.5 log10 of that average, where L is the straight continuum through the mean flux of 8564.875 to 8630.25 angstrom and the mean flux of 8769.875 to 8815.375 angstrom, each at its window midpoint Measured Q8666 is 0.05 mag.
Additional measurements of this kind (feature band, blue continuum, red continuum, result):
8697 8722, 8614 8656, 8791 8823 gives -0.012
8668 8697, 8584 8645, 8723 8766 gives -0.003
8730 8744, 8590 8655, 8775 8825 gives 0.038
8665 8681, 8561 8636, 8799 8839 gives 0.024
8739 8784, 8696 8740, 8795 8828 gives 0.009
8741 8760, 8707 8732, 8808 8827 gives 0.025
